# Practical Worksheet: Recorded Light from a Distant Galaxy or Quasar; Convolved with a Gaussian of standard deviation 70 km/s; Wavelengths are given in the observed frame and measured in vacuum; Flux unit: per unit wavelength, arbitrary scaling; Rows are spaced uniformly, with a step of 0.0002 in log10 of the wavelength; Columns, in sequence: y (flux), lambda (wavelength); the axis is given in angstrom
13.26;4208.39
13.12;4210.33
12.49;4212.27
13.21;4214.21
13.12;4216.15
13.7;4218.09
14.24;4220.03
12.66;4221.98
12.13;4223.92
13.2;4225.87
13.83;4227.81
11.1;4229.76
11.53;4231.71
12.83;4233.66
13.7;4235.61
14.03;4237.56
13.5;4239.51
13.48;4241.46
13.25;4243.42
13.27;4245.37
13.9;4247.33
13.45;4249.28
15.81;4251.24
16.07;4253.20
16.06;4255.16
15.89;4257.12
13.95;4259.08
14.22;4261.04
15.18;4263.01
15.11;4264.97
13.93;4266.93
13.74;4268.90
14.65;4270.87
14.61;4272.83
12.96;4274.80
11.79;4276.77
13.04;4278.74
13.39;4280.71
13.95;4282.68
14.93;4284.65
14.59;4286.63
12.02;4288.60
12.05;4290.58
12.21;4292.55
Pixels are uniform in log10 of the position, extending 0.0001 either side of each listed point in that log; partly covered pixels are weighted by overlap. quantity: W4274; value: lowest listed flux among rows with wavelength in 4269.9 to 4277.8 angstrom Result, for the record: 11.79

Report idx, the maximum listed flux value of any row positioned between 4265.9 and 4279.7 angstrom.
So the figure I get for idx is 14.65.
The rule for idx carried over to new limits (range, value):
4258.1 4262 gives 14.22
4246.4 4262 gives 16.07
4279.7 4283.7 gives 13.95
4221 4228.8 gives 13.83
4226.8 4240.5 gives 14.03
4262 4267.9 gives 15.18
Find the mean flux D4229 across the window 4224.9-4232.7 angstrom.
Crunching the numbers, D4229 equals 12.4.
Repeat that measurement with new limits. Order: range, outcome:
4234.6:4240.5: 13.8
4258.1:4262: 14.1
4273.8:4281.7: 12.8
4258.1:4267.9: 14.5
